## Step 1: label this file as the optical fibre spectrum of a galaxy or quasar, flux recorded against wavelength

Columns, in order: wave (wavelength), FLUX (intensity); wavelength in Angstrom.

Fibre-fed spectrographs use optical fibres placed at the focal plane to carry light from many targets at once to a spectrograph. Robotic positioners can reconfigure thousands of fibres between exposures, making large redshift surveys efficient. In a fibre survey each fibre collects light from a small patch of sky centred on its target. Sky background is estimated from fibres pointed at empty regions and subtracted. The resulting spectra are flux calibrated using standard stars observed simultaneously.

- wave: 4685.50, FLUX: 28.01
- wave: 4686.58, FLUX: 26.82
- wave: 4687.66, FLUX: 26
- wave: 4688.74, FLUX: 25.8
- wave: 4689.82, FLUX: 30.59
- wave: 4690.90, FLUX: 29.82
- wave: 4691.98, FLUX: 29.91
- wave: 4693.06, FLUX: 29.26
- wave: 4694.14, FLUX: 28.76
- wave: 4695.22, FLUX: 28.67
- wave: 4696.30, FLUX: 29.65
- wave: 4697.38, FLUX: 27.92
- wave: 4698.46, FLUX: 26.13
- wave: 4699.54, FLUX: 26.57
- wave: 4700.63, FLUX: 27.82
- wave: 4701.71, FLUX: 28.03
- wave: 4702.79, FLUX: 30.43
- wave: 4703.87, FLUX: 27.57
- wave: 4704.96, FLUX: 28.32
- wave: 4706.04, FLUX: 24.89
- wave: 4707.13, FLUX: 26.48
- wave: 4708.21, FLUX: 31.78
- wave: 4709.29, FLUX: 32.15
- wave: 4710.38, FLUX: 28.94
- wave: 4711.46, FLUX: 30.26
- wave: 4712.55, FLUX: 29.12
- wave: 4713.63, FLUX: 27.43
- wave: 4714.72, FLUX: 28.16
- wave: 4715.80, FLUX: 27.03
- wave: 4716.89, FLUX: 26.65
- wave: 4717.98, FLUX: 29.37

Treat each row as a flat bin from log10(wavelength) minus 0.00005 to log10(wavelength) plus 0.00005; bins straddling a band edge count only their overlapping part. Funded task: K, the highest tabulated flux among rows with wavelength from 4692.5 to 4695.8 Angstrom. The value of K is 29.26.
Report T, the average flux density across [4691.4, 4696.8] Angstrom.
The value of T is 29.3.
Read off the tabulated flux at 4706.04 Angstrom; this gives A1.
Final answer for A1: 24.89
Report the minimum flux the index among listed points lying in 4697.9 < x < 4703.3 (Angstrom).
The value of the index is 26.13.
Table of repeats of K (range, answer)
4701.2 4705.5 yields 30.43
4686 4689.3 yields 26.82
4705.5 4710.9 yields 32.15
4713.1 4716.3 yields 28.16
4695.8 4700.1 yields 29.65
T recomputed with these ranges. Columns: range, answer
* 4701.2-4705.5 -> 28.6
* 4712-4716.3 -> 28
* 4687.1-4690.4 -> 27.5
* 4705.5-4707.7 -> 25.8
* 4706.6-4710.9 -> 29.9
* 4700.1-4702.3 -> 28.1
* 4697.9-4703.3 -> 27.8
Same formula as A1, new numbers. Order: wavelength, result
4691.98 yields 29.91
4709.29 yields 32.15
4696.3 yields 29.65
